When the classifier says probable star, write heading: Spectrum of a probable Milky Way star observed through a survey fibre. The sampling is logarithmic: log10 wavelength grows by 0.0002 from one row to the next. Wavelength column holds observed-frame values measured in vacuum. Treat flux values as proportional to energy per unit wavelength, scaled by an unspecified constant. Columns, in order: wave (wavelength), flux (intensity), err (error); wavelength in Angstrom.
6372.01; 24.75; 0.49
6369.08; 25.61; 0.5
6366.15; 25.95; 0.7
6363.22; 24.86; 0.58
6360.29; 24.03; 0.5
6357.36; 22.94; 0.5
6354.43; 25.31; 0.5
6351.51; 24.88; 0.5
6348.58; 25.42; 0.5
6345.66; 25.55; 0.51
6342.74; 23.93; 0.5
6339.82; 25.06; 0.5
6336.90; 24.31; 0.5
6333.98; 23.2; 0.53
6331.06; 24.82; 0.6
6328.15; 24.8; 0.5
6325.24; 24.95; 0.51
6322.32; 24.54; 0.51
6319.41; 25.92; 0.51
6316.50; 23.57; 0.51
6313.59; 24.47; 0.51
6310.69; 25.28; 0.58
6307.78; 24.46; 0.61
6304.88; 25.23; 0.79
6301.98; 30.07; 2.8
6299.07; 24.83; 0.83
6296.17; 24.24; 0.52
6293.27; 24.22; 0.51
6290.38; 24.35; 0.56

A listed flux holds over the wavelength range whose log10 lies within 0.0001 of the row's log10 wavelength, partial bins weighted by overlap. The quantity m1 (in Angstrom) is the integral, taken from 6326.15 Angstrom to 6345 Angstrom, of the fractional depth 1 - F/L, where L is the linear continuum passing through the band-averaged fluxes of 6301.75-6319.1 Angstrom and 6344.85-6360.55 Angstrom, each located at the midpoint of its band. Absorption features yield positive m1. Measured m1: 0.37 Angstrom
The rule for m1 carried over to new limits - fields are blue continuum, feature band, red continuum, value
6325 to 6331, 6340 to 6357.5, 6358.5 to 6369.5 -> 0.1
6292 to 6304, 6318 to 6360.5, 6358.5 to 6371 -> 1.2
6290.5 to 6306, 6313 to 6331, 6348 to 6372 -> 0.4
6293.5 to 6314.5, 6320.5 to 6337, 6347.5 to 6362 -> 0.3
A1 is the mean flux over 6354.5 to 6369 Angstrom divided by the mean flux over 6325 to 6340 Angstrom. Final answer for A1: 1.0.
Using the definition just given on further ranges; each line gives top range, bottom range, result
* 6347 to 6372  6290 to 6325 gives 0.99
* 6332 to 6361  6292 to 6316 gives 0.97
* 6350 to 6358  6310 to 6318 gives 1.01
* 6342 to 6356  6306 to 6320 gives 1.02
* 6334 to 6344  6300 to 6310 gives 0.92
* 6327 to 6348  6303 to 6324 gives 0.99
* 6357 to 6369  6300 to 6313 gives 0.95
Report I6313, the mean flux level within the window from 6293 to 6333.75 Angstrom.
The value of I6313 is 25.1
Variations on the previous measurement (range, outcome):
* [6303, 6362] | 24.7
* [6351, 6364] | 24.3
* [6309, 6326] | 24.8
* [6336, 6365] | 24.6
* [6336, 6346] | 24.6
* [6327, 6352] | 24.7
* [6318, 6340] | 24.7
